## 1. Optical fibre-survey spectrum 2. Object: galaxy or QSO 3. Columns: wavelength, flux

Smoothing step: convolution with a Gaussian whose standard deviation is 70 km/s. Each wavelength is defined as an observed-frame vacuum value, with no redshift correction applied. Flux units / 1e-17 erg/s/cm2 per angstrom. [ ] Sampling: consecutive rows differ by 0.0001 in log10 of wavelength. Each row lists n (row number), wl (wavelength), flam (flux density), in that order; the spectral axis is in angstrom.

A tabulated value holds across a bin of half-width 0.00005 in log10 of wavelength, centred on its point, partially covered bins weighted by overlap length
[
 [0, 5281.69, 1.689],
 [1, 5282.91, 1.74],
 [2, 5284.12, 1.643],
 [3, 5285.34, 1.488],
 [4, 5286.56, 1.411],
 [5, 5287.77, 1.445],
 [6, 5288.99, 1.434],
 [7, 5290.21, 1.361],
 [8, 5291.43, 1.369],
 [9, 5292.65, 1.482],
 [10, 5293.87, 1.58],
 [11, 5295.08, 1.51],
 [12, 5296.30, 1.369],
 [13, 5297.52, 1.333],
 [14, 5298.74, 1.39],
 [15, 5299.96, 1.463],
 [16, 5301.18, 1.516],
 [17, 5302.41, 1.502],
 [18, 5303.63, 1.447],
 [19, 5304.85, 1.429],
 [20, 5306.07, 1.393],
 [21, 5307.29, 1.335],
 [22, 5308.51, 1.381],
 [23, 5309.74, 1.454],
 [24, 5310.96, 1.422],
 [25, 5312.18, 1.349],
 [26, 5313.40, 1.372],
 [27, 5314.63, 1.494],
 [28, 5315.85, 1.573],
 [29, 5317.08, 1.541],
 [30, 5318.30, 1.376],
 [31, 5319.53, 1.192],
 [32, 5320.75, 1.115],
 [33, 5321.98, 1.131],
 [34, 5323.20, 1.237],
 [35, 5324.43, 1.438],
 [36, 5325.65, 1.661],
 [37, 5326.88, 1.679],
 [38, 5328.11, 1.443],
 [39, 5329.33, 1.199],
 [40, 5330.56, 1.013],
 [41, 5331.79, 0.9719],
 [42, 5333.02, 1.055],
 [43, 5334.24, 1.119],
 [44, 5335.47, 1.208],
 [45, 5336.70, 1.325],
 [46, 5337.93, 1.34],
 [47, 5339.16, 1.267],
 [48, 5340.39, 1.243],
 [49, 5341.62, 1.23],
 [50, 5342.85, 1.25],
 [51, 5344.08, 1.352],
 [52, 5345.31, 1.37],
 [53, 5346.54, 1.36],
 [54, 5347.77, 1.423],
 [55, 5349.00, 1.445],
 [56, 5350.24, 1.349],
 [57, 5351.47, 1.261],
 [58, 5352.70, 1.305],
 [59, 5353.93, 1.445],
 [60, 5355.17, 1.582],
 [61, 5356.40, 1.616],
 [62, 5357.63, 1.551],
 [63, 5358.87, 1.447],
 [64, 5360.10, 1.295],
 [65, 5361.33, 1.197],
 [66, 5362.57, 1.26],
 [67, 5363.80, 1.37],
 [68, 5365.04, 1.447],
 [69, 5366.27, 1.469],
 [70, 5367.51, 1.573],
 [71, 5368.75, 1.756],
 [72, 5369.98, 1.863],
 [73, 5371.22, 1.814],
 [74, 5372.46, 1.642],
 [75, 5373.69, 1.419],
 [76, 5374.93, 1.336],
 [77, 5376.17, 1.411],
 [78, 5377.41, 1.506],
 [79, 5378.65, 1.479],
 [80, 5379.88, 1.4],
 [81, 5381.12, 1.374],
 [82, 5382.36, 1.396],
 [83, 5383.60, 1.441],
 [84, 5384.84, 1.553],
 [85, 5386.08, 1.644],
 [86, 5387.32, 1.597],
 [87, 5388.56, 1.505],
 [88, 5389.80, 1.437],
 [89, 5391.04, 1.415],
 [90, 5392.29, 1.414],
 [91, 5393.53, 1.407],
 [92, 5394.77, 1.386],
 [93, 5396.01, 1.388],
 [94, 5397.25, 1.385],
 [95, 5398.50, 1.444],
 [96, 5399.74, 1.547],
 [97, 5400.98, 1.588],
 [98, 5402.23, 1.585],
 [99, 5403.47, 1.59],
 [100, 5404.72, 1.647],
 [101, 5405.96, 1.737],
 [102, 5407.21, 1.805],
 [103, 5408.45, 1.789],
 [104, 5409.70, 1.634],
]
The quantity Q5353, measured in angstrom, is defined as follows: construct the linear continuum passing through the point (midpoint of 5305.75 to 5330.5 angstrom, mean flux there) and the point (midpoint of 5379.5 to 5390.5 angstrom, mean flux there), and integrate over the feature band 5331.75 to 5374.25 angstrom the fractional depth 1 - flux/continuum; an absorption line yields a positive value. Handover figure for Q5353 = 1.2 angstrom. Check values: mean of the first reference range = 1.38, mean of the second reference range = 1.48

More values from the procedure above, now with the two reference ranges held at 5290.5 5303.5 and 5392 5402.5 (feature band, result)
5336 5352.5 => 1.5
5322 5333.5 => 1.2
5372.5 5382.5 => 0.2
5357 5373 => -0.6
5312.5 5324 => 0.9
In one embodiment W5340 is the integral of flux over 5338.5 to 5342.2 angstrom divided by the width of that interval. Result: 1.25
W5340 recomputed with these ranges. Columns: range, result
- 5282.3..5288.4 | 1.55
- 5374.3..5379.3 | 1.43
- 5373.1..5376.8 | 1.39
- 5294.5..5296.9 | 1.44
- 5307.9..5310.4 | 1.42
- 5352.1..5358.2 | 1.5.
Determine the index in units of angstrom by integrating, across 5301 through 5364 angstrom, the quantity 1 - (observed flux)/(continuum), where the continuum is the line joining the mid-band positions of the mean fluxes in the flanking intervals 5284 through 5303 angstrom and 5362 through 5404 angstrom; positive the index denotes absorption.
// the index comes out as 5.1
